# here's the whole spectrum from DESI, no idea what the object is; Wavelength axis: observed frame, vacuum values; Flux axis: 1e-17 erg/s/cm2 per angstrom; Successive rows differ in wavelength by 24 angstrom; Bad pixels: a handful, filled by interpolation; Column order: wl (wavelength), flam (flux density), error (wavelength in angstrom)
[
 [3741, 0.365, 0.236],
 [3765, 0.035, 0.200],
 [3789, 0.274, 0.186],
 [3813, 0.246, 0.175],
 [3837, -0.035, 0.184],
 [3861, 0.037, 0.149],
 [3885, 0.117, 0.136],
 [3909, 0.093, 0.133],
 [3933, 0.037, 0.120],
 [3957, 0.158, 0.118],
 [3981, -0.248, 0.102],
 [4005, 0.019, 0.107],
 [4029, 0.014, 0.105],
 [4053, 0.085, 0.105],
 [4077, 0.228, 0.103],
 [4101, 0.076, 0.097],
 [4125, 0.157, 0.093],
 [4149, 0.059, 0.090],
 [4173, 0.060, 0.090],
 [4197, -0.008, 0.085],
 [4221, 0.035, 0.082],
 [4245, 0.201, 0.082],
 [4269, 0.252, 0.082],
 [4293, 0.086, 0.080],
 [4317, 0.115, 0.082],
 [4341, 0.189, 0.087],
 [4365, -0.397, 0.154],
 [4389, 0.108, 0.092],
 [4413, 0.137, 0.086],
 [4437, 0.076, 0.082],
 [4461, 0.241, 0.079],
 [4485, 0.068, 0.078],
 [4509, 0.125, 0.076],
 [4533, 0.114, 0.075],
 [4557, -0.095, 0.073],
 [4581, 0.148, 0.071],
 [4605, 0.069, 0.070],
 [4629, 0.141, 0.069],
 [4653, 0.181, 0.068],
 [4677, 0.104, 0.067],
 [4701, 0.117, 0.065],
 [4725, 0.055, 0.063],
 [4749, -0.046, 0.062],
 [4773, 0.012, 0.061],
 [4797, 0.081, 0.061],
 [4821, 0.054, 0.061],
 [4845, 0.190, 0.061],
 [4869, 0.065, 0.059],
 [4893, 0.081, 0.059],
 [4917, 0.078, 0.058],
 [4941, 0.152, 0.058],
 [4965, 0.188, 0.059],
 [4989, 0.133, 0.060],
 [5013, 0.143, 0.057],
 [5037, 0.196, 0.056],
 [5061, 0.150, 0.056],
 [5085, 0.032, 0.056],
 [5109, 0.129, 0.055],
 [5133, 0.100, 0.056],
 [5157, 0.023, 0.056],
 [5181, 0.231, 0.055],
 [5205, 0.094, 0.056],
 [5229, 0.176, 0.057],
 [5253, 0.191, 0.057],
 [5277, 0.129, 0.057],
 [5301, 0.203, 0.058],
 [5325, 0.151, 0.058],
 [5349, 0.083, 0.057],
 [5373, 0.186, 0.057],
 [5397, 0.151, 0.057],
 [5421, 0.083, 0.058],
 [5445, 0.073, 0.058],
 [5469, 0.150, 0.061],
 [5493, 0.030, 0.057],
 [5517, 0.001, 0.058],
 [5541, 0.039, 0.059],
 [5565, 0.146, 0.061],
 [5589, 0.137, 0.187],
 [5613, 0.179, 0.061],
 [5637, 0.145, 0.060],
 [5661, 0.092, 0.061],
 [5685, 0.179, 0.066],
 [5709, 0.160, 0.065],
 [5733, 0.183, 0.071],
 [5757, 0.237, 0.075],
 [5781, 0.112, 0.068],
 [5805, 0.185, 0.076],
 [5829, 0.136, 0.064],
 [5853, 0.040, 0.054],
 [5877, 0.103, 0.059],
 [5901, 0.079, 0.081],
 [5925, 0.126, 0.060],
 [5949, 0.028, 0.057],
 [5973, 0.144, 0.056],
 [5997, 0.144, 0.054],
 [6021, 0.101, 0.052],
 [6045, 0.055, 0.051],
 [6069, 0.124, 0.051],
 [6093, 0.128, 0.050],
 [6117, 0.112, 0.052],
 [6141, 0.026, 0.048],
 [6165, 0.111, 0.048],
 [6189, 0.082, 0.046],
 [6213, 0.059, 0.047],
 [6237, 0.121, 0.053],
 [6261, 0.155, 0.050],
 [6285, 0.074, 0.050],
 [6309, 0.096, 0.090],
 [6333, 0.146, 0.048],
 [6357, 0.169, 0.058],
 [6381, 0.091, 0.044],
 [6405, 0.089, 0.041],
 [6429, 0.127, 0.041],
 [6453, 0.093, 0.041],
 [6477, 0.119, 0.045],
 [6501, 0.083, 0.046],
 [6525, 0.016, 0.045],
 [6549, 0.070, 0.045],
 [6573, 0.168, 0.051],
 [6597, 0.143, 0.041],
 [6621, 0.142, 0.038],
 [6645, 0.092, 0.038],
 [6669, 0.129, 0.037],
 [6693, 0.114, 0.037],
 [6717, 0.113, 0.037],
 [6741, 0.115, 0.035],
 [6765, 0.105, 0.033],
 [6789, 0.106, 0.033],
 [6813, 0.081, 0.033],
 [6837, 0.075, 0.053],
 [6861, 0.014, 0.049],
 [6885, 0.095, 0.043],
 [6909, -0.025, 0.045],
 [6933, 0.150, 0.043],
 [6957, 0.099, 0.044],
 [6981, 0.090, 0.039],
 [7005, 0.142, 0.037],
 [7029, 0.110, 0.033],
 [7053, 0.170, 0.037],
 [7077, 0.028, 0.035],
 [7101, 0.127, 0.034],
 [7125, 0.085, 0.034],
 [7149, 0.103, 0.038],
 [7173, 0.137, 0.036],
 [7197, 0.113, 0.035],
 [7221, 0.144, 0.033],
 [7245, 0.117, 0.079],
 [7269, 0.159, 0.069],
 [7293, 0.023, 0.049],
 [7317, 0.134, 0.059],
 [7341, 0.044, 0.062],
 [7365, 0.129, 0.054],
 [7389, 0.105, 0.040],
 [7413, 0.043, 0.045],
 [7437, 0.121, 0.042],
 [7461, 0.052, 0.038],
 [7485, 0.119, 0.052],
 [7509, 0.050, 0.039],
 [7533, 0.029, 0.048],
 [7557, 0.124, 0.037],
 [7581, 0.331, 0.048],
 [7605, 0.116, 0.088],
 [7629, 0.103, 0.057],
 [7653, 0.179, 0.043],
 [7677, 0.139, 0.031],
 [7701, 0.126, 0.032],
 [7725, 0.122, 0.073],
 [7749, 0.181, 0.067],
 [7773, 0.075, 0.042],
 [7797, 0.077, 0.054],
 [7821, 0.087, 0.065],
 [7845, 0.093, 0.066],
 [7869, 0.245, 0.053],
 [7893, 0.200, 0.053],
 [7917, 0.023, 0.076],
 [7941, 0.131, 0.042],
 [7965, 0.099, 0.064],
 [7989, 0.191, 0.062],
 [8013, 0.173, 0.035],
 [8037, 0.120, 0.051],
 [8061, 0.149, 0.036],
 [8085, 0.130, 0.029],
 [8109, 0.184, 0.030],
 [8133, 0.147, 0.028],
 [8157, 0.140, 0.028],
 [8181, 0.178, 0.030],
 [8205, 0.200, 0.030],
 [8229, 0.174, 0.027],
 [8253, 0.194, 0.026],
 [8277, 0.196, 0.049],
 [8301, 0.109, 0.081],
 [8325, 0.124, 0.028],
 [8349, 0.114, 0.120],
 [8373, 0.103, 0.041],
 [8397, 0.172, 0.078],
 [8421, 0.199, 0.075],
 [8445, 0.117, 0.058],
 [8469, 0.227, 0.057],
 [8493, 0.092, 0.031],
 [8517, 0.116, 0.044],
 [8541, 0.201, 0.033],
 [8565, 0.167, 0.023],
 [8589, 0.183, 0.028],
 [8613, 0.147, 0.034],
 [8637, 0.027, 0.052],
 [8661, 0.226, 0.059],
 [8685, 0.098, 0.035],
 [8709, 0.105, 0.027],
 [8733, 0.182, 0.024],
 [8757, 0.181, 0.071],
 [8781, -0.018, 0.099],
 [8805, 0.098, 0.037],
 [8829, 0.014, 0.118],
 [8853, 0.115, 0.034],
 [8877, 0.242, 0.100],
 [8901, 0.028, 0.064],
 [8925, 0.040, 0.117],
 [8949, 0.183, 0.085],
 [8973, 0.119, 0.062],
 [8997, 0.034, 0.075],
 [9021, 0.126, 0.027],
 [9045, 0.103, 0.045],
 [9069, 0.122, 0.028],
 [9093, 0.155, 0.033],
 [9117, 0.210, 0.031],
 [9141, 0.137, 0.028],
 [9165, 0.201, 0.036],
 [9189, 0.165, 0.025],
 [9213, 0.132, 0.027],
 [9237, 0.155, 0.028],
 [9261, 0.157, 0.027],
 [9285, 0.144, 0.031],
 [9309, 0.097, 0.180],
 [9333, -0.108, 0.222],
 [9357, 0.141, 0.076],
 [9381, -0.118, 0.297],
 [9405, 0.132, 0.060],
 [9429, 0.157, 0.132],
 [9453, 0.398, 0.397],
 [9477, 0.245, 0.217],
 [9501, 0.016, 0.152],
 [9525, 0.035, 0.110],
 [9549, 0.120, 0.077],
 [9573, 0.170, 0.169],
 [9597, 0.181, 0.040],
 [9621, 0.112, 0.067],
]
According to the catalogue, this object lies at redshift 1.03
